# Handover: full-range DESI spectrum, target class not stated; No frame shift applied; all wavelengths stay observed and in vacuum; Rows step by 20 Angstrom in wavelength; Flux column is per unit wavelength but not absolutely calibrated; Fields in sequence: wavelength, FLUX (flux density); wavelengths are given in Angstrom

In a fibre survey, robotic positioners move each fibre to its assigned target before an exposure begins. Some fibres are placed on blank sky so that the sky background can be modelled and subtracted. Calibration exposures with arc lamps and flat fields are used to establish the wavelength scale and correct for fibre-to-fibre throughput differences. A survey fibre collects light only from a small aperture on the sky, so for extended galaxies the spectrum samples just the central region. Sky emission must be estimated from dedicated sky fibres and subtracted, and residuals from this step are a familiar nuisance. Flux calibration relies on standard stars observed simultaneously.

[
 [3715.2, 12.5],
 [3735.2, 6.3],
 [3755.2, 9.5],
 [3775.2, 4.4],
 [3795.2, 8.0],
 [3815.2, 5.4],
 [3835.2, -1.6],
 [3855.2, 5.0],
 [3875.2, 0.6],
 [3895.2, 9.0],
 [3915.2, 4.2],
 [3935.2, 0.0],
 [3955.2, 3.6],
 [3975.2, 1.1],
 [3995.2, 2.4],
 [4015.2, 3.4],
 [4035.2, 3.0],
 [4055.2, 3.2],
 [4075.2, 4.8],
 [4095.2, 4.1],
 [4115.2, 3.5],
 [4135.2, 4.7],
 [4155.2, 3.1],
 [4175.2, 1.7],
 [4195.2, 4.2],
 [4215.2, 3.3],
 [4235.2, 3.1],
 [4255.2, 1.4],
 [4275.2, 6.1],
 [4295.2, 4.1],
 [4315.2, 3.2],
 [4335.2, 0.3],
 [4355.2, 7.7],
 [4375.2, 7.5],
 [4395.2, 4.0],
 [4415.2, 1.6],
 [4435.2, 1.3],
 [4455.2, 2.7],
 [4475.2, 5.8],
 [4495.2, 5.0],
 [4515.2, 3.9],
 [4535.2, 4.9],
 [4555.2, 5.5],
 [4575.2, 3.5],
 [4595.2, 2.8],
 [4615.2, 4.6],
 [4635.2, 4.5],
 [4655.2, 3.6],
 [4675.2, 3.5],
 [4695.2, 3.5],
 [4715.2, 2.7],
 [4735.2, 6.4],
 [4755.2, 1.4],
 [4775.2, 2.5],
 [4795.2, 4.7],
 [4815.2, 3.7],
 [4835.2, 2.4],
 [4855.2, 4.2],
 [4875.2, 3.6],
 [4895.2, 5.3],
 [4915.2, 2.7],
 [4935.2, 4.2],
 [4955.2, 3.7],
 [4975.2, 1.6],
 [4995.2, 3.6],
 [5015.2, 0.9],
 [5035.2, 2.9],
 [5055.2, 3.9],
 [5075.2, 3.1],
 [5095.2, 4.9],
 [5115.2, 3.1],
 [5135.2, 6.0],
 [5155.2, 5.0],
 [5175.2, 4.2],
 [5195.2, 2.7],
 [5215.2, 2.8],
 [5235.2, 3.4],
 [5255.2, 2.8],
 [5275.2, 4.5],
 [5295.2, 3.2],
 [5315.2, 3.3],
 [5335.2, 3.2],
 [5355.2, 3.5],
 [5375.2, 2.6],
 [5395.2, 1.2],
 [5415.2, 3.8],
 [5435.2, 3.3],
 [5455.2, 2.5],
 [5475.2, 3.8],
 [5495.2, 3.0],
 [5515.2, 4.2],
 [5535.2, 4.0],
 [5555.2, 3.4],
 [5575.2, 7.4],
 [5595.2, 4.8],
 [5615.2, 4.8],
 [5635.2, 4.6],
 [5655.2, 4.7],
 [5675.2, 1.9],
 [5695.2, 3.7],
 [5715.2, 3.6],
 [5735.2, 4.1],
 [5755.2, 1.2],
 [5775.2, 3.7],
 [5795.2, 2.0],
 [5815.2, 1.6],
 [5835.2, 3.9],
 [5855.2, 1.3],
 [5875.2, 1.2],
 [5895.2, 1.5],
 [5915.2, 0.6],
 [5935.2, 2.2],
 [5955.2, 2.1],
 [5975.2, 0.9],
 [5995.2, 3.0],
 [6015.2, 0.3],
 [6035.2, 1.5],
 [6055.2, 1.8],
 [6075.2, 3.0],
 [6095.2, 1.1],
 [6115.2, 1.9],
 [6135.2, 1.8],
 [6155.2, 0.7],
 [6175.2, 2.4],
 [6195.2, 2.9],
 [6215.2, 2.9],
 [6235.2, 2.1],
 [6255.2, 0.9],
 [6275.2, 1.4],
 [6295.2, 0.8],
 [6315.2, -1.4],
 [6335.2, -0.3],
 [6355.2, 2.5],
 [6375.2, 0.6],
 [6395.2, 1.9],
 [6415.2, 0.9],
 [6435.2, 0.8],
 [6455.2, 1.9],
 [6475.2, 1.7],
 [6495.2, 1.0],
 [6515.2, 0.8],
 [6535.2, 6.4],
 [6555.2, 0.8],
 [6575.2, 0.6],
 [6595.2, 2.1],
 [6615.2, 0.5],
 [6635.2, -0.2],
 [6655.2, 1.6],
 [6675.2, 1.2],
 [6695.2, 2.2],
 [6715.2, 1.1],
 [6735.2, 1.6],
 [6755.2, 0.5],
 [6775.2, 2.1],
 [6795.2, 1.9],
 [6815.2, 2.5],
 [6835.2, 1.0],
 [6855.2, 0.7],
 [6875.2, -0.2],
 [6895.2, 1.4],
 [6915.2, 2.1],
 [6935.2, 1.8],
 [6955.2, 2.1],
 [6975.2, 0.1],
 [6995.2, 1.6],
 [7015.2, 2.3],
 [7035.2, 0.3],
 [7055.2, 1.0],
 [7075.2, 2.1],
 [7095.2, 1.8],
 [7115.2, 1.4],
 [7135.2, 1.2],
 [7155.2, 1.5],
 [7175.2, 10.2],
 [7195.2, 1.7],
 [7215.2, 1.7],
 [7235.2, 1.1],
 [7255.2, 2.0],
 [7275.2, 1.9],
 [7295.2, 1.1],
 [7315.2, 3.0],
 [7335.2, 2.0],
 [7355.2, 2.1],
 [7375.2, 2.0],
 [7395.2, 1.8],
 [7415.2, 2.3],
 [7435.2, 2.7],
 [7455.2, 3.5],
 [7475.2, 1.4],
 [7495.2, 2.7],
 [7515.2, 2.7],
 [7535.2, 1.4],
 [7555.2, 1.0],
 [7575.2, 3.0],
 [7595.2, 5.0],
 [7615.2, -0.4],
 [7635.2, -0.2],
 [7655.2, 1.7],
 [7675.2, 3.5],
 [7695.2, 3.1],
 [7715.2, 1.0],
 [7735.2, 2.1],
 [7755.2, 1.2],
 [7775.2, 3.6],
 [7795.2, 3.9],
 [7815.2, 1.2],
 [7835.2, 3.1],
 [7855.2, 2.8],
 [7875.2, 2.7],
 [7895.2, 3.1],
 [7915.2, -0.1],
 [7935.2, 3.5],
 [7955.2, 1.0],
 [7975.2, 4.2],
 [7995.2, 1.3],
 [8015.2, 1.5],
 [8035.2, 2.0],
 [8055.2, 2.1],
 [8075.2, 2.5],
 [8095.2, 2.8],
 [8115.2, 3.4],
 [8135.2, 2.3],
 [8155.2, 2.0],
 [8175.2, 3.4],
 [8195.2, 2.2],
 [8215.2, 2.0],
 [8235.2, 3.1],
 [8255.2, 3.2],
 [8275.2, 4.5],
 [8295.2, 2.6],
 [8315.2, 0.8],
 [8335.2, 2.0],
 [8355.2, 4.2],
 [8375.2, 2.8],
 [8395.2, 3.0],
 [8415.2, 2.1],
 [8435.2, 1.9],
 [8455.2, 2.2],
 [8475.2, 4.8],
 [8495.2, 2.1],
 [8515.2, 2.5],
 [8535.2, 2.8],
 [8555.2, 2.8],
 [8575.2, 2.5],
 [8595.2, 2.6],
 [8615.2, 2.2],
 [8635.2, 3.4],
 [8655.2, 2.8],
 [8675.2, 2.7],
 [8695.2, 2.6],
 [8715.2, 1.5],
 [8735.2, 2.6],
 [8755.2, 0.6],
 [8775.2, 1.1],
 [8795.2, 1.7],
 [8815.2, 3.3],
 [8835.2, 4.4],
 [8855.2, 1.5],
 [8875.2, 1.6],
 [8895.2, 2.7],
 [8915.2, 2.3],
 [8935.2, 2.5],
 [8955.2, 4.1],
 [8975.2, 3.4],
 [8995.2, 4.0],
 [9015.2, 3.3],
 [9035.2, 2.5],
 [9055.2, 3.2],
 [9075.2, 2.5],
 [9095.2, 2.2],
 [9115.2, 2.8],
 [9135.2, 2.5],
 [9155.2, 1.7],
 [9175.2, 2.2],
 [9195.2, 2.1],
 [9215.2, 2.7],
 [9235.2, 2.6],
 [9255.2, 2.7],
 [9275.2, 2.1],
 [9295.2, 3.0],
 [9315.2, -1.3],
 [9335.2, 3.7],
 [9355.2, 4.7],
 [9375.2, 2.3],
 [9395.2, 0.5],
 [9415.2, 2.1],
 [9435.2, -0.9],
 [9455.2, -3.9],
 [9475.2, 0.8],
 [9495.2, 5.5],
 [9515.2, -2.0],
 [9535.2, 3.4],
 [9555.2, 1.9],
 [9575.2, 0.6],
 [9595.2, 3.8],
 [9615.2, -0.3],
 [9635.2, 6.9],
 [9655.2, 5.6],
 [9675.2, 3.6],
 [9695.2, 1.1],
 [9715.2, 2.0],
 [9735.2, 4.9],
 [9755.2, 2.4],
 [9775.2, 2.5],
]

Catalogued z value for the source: 0.926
